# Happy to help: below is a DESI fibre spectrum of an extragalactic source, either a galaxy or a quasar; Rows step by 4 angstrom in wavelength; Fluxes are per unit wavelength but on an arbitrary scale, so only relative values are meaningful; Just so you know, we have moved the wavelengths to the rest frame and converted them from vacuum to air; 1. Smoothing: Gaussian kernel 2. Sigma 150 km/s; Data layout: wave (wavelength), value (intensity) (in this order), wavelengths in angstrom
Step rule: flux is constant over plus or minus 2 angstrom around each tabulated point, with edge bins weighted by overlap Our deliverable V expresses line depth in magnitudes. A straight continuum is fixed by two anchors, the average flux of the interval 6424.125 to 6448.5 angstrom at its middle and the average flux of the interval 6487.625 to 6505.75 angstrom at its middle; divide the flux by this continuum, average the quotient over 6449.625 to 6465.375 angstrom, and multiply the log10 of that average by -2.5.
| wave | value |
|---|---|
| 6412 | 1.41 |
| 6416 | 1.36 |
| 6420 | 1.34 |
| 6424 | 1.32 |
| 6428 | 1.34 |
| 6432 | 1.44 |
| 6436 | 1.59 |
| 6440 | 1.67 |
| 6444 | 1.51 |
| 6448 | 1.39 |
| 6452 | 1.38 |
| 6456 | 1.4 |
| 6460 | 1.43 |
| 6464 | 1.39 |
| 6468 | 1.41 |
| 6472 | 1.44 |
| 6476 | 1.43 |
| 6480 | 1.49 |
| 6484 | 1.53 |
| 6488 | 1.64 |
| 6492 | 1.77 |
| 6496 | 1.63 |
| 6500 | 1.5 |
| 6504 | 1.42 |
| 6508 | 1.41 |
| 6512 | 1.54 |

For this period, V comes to 0.09 mag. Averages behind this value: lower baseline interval 1.48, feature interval 1.4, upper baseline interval 1.59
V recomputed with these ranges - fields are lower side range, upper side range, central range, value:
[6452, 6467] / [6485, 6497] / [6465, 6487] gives 0.06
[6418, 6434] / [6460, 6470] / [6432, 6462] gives -0.07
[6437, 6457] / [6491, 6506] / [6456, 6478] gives 0.07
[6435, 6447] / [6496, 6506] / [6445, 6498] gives 0.03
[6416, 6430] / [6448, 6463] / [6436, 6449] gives -0.13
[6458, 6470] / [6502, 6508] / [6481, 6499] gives -0.15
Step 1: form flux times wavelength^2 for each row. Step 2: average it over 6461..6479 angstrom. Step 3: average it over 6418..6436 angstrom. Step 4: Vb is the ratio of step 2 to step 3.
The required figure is 1.04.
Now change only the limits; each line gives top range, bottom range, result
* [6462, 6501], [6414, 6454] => 1.08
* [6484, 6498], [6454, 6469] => 1.19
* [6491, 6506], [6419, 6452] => 1.10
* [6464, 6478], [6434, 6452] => 0.94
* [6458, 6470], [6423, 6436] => 1.01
